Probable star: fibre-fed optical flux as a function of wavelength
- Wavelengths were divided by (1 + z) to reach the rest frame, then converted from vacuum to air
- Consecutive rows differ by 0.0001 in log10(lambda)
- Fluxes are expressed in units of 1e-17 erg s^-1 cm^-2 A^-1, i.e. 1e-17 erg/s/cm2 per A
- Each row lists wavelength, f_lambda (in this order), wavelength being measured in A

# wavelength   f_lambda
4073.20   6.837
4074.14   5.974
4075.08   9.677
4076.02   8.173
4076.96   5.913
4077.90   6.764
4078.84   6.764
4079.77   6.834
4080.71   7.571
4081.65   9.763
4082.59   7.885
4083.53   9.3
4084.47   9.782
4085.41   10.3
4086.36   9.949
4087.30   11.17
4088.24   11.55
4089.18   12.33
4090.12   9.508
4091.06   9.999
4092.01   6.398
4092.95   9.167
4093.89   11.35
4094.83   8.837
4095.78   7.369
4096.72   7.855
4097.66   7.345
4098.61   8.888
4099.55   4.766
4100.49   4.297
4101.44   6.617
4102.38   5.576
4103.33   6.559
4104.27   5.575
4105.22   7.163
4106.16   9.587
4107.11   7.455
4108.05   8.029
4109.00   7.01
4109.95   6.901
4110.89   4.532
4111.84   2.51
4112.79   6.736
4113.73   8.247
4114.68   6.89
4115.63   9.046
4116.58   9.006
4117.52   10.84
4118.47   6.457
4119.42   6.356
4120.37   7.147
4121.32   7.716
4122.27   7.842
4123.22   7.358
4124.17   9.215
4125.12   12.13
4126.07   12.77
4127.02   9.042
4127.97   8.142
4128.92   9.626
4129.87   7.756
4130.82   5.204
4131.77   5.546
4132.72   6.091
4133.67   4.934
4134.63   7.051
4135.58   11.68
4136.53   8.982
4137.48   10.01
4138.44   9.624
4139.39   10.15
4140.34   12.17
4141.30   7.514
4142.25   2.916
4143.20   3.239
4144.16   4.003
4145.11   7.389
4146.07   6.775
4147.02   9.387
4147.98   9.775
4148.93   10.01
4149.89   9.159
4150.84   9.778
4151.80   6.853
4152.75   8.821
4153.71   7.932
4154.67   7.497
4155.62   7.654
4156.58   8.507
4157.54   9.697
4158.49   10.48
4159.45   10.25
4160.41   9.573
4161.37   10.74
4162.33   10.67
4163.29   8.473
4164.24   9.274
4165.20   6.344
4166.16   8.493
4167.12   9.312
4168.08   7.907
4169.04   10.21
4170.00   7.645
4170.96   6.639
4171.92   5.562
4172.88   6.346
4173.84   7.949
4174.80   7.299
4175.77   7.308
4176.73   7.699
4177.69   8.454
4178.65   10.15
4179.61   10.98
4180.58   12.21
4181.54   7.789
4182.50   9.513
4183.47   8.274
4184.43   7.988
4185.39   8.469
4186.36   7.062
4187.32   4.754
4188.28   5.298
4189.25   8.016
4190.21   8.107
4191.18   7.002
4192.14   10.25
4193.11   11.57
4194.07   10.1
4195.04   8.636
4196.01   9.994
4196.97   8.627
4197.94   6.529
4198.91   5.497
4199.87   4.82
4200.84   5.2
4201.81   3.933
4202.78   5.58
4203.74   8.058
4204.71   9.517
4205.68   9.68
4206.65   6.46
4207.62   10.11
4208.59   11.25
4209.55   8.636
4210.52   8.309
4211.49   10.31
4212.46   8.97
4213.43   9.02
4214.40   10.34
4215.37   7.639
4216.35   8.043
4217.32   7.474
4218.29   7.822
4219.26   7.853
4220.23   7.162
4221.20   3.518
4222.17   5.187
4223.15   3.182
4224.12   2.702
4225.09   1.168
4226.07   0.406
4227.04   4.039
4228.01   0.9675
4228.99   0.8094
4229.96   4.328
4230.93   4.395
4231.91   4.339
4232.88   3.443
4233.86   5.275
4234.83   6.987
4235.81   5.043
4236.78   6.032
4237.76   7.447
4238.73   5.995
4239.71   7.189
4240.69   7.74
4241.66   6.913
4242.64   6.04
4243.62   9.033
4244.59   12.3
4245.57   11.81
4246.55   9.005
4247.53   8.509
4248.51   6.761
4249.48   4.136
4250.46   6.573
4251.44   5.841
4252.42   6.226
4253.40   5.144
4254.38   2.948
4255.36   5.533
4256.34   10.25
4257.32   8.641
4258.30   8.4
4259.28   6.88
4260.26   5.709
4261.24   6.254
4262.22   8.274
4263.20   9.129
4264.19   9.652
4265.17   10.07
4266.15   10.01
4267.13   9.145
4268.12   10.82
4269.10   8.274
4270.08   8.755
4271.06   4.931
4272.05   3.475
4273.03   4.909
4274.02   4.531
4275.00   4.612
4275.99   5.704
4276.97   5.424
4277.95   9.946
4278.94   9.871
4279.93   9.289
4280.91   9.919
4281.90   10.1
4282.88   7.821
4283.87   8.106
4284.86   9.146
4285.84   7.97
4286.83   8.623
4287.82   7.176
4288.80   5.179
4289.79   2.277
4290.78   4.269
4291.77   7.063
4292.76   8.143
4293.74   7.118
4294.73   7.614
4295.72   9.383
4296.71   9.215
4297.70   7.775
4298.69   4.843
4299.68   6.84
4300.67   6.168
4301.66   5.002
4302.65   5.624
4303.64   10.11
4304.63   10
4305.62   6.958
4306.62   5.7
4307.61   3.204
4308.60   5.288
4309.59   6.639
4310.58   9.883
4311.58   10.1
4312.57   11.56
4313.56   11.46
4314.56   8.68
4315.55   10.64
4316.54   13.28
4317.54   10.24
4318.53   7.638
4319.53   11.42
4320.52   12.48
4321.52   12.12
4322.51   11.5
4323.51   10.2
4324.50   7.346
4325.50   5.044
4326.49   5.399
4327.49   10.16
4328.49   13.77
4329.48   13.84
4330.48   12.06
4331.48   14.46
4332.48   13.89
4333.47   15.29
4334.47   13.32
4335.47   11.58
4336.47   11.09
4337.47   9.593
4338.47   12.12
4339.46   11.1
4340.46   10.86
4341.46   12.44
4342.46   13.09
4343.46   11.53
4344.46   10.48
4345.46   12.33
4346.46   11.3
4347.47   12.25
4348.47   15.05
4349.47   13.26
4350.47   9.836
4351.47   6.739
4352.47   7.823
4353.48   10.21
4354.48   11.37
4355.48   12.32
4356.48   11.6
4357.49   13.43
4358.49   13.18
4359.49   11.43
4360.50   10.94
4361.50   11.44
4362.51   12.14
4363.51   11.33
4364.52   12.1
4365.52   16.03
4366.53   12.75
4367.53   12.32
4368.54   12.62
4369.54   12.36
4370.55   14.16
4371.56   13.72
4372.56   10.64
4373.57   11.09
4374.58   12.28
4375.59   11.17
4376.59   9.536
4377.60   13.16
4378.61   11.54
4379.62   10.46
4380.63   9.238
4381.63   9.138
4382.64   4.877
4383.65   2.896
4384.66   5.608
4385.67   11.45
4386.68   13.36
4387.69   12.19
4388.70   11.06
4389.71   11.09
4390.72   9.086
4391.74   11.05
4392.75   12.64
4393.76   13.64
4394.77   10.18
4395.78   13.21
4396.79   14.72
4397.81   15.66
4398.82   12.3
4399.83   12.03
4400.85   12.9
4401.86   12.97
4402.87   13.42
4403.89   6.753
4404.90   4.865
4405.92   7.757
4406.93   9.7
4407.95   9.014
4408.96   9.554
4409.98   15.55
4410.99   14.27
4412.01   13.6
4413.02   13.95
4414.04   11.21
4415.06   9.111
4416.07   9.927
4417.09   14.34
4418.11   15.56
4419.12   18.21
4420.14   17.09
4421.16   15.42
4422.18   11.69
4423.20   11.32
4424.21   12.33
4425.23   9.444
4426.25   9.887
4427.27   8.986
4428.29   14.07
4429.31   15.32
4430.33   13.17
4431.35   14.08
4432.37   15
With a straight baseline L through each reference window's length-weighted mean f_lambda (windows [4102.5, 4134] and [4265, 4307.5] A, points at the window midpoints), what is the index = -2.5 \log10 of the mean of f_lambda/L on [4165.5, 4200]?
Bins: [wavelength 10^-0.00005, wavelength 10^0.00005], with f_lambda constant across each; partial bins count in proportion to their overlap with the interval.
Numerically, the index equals -0.09 mag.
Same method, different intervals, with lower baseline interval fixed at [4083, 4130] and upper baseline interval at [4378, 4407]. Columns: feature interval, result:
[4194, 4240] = 0.39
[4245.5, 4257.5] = 0.35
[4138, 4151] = 0.07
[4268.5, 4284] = 0.31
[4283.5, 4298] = 0.32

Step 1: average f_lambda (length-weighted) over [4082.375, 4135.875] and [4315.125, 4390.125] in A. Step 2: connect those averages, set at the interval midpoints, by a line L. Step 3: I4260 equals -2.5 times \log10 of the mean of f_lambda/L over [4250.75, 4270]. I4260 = 0.28 mag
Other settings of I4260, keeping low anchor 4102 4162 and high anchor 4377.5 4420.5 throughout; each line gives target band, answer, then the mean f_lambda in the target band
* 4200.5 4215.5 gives 0.075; 8.36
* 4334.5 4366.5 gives -0.087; 11.7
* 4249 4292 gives 0.328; 7.21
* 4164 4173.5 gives 0.096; 7.74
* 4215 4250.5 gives 0.500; 5.86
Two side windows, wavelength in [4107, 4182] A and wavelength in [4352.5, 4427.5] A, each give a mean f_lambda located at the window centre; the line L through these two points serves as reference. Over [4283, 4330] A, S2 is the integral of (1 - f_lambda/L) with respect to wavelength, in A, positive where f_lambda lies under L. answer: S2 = 9.5 A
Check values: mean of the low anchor 8.17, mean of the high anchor 11.6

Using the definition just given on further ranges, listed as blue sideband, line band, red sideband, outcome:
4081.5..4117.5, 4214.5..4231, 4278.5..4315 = 6.7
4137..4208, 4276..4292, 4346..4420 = 3.8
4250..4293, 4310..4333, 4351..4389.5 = -3.8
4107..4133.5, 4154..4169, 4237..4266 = -2.7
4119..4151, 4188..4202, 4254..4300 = 0.3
